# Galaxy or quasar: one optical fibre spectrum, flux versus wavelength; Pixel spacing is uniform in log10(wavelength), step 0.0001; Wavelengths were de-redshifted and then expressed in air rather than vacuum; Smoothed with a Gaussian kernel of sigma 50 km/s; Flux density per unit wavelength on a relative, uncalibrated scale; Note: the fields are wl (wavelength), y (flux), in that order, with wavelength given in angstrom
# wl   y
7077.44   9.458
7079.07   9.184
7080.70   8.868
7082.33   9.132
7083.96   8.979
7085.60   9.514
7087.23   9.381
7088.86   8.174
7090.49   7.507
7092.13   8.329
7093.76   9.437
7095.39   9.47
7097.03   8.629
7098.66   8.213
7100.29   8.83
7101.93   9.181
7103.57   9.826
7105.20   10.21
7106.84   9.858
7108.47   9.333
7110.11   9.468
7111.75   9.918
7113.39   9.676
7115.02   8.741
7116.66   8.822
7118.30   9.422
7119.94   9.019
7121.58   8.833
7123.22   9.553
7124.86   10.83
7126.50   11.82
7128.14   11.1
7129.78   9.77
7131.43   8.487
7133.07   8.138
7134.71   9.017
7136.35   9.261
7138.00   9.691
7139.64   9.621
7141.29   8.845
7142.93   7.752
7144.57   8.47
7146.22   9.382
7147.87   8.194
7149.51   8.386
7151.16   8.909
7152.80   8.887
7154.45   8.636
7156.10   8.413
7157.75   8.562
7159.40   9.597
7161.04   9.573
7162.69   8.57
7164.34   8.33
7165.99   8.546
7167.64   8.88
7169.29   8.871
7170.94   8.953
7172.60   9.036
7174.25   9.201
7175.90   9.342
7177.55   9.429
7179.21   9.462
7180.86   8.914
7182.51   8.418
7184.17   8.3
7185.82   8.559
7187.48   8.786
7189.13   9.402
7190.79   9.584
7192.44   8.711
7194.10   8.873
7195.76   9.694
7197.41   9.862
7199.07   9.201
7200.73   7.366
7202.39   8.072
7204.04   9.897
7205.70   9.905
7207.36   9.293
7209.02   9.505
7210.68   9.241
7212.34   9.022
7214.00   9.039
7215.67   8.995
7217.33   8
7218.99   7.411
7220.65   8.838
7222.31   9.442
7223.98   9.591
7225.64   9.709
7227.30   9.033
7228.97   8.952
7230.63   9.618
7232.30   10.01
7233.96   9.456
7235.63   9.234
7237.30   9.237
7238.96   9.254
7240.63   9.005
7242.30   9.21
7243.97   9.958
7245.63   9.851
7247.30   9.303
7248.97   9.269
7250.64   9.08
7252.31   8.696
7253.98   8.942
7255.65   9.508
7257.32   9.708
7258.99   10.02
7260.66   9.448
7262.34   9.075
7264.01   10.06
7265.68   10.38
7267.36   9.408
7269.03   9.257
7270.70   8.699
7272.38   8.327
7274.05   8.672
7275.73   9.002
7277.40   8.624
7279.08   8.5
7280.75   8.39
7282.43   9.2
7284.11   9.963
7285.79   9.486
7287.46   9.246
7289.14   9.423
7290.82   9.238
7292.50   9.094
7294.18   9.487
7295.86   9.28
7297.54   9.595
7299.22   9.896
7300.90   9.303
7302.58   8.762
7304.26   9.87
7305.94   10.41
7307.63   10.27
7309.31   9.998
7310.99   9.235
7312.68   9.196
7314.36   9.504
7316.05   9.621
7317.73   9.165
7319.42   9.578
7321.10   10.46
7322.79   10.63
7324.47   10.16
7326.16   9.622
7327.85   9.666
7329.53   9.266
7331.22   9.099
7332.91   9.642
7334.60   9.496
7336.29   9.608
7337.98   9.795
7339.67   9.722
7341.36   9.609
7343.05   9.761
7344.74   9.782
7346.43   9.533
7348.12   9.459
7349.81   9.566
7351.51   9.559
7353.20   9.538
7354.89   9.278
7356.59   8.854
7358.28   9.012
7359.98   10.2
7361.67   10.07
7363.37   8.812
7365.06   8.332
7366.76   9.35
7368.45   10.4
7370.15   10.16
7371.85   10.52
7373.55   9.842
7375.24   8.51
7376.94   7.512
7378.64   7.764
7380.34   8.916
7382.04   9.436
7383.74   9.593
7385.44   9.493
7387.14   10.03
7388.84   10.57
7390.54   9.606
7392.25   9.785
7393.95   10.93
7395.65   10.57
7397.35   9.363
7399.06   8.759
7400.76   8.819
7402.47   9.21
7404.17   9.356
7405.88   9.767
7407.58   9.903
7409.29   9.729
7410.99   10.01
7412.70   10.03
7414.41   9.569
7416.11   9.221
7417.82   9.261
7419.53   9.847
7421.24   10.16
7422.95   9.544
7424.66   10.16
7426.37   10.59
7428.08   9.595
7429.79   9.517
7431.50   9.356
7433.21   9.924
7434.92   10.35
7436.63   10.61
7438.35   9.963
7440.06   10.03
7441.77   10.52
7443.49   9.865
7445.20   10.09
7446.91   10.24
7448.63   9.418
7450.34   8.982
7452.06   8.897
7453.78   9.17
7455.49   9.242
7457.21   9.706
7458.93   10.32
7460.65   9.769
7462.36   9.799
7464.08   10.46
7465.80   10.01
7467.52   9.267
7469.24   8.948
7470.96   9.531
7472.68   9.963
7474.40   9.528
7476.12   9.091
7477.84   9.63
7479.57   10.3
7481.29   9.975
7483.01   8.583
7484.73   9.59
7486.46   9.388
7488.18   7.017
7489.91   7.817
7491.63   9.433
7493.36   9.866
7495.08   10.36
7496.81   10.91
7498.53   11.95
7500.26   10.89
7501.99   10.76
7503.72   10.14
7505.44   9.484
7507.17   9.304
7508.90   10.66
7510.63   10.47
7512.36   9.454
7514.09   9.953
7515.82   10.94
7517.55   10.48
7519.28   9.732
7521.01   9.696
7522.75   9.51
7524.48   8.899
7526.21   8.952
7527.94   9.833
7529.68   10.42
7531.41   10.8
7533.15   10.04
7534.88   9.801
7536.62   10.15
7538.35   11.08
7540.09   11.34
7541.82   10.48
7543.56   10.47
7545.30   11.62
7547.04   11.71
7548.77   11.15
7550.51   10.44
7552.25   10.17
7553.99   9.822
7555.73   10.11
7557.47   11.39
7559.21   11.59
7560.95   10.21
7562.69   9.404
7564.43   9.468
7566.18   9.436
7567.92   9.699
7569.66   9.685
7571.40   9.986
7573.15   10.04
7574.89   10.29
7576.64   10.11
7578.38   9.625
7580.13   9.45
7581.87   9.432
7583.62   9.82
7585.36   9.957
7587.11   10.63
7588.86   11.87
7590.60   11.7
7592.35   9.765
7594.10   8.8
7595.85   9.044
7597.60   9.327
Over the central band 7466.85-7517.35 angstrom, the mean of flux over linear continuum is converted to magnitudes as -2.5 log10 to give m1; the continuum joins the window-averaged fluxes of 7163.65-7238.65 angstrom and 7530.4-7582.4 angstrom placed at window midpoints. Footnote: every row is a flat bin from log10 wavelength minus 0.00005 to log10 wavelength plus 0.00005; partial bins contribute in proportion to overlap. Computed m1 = 0.03 mag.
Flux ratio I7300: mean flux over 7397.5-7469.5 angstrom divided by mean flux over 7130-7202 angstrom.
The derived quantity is 1.09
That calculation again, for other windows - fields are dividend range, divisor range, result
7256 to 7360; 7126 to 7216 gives 1.05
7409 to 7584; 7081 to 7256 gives 1.09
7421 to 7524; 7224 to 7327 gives 1.04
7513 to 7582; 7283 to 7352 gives 1.06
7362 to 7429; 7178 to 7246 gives 1.05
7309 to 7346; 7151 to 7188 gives 1.09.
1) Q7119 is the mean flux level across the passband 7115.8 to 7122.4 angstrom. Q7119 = 9.02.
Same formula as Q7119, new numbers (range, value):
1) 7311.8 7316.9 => 9.43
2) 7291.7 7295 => 9.29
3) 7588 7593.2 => 11.1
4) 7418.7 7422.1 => 10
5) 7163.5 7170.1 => 8.66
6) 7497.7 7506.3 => 10.6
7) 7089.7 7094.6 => 8.43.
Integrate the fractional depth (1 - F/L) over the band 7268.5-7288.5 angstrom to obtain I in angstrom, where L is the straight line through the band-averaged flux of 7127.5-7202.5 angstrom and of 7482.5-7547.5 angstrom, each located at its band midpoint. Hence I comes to 0.8 angstrom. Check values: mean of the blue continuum 8.94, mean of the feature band 8.95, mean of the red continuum 10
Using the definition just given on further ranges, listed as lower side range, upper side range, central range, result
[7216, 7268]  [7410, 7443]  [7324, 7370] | 0.6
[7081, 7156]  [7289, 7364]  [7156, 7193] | 1.3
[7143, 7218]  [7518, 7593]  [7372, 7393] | 0.7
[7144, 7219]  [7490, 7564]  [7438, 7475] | 1.1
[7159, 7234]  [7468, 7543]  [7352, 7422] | 0.4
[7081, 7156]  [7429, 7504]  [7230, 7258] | 0.0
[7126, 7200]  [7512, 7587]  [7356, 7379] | 0.9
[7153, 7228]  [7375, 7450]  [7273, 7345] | -1.1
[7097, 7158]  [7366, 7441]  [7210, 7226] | 0.8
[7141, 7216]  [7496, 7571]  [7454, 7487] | 1.4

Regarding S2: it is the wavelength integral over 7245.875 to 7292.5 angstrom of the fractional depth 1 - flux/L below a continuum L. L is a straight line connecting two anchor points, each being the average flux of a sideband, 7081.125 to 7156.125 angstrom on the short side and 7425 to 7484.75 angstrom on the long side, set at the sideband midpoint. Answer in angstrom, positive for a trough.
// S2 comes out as 1.0 angstrom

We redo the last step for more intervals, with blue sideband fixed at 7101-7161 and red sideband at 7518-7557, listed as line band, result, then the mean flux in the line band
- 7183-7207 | 1.1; 9.01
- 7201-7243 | 1.6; 9.13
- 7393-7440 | 1.0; 9.79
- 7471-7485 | 0.8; 9.58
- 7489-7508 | 0.2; 10.1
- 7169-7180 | 0.2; 9.19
